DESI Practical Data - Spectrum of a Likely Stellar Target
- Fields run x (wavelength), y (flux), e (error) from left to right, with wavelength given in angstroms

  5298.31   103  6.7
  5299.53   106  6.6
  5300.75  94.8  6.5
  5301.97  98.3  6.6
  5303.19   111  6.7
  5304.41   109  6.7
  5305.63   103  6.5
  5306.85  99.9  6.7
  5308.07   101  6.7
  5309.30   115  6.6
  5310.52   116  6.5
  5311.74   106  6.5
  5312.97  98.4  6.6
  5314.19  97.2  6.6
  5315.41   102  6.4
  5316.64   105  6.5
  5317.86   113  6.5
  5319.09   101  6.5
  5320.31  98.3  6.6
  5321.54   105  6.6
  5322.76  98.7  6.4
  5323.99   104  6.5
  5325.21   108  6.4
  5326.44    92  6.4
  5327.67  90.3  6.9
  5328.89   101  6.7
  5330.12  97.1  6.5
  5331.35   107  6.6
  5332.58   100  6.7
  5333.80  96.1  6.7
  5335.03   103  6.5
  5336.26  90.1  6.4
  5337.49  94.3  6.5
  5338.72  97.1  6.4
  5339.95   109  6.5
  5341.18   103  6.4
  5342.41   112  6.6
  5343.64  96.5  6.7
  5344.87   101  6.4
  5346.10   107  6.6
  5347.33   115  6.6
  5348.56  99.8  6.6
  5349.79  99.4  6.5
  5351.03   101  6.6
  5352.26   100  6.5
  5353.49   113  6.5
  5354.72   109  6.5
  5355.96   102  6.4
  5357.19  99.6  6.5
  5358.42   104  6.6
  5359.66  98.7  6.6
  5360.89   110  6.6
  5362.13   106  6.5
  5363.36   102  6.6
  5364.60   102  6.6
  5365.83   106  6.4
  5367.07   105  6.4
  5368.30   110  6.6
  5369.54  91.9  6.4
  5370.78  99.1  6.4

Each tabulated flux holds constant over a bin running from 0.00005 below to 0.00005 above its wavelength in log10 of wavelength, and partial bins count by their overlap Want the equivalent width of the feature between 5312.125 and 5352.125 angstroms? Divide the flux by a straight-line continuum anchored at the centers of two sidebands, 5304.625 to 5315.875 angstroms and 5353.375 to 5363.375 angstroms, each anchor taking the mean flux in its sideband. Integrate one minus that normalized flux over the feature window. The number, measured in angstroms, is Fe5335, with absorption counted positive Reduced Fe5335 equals 1.2 angstroms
